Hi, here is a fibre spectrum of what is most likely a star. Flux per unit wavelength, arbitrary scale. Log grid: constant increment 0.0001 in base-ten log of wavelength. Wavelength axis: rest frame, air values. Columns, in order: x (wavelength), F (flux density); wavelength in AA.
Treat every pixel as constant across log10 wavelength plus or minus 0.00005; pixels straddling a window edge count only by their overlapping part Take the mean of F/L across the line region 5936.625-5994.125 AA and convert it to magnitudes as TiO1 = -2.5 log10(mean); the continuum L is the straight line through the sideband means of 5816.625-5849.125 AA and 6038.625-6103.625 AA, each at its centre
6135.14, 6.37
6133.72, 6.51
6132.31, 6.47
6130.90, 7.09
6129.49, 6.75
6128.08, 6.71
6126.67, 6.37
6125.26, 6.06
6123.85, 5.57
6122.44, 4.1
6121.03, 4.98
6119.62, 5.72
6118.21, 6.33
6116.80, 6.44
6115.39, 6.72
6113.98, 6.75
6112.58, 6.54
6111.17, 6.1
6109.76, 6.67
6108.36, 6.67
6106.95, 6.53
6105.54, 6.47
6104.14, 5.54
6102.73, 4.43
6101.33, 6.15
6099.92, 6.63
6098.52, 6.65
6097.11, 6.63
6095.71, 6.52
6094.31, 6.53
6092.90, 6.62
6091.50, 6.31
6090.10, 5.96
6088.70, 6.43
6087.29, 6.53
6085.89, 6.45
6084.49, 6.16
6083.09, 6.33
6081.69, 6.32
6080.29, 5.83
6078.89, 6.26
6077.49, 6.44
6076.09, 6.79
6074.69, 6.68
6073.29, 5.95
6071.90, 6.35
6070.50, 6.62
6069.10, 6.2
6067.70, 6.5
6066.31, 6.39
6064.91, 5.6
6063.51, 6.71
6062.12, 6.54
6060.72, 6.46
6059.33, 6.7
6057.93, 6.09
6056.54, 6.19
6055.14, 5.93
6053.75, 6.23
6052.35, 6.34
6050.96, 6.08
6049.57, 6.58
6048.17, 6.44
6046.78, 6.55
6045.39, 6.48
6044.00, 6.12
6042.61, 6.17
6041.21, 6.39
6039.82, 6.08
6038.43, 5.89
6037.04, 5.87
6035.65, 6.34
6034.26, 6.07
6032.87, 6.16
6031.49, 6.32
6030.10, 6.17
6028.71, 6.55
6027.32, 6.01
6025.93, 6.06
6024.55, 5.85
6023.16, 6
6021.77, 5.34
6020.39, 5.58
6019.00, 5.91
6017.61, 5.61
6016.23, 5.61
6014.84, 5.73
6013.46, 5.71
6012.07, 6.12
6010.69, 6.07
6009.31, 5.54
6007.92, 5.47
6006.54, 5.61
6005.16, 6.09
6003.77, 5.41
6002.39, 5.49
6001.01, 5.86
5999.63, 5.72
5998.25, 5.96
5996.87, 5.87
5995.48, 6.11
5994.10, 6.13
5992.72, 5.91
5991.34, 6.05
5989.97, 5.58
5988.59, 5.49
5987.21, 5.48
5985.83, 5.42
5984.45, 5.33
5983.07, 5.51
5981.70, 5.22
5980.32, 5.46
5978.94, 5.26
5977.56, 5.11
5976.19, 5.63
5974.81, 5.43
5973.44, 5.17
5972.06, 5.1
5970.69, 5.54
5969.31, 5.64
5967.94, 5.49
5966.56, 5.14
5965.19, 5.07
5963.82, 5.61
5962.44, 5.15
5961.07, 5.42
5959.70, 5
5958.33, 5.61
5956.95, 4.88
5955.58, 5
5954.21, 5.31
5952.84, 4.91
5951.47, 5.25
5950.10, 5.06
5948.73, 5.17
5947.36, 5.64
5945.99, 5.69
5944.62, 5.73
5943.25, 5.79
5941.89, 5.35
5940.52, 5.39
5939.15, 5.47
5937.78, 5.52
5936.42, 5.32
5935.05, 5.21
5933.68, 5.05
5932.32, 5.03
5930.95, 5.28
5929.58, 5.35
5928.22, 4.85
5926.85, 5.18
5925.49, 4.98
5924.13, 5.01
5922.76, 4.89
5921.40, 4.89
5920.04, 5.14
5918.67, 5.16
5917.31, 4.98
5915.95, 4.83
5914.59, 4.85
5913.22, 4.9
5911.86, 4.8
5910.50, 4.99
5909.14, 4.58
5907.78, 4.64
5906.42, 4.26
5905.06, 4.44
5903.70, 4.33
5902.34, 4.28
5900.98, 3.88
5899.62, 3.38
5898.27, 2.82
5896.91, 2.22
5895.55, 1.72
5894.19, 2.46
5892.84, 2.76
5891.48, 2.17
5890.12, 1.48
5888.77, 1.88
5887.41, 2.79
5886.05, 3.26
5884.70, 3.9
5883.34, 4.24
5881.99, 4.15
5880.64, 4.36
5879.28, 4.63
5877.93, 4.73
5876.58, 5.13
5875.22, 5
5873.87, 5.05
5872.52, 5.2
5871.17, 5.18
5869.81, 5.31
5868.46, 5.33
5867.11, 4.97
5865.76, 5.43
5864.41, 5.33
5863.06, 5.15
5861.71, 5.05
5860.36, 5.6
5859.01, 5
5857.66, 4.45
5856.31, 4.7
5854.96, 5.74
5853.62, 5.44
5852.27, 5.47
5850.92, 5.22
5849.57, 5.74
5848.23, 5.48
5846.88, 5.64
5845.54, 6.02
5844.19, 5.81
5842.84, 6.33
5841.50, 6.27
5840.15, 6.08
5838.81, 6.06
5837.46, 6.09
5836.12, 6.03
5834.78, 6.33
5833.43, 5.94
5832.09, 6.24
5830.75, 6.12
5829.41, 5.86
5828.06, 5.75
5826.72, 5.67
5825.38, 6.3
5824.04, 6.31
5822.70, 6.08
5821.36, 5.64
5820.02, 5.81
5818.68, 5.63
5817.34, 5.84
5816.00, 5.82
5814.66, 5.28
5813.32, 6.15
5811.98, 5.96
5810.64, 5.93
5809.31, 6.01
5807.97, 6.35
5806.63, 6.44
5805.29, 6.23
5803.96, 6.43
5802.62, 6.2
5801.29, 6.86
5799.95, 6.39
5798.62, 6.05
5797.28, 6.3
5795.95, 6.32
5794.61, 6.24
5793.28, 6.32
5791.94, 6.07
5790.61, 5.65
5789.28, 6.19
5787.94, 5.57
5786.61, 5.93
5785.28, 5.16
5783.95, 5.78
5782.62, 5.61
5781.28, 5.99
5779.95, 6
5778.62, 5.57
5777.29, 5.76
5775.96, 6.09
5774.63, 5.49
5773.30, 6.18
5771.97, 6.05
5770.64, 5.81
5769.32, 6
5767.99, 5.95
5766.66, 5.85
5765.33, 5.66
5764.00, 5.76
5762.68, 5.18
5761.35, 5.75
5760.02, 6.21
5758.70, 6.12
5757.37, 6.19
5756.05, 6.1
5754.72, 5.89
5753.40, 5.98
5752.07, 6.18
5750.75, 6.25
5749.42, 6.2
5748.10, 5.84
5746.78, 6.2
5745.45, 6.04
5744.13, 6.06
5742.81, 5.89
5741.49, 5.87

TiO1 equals 0.14 mag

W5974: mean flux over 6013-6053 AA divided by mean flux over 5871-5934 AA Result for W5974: 1.4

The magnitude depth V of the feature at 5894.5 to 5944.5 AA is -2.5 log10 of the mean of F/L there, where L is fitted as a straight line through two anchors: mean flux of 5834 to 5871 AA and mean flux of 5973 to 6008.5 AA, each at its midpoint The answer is 0.190 mag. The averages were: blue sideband 5.55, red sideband 5.61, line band 4.68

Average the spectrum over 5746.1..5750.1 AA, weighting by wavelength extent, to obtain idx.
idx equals 6.07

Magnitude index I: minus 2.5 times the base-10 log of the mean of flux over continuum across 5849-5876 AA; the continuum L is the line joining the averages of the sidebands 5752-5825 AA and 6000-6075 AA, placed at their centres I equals 0.15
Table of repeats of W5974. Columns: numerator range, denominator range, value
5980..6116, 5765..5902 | 1.15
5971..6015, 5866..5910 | 1.44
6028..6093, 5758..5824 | 1.06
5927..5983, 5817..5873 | 0.94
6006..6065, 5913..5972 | 1.16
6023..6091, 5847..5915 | 1.44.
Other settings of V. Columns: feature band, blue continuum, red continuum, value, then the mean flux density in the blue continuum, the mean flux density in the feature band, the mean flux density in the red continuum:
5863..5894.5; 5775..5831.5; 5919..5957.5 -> 0.318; 5.99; 4.16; 5.23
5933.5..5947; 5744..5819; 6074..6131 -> 0.121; 5.98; 5.47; 6.25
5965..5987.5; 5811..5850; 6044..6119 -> 0.154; 5.94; 5.36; 6.34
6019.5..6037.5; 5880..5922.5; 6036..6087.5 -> -0.043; 3.84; 6.03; 6.3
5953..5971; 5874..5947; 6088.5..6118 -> -0.075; 4.41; 5.28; 6.35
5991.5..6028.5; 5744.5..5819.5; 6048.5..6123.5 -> 0.068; 5.98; 5.81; 6.25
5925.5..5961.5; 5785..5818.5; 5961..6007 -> 0.076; 6.07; 5.28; 5.54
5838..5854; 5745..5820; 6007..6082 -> 0.040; 5.98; 5.8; 6.15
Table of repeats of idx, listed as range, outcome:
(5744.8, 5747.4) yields 6.1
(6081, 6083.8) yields 6.33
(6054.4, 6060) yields 6.22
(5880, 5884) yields 4.26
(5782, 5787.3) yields 5.63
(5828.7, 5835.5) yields 6.09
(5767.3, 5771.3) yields 5.93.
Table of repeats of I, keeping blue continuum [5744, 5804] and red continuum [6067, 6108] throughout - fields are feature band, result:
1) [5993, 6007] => 0.07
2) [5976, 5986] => 0.16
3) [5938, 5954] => 0.14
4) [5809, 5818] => 0.03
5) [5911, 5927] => 0.23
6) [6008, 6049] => 0.04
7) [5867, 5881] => 0.21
